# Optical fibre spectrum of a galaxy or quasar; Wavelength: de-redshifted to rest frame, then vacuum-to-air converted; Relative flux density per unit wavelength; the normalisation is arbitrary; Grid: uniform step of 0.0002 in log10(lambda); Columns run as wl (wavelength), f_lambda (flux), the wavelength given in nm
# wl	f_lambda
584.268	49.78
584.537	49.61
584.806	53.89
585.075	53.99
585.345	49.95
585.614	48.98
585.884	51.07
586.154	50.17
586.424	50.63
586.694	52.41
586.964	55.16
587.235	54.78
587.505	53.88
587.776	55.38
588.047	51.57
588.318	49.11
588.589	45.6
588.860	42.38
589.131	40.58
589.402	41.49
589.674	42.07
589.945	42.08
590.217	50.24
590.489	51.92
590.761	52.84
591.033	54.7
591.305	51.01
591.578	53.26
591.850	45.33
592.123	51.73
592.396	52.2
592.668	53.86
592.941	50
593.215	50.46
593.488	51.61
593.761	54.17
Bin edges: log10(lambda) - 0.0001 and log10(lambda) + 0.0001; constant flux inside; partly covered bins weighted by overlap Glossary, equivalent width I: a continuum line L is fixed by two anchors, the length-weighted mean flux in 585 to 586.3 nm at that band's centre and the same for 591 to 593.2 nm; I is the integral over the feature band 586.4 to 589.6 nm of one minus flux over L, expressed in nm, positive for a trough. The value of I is 0.10 nm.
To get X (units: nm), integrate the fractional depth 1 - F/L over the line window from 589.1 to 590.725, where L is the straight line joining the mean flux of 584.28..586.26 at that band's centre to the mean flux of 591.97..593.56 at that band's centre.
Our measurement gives 0.19 nm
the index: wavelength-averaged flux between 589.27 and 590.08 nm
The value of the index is 41.9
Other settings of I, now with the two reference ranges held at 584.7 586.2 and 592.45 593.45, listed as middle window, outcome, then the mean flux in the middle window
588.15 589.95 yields 0.28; 43.6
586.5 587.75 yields -0.06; 54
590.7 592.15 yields 0.00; 51.4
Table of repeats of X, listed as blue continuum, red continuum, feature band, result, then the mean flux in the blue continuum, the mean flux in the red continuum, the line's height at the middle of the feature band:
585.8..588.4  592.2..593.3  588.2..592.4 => 0.34 nm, 52.5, 51.7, 52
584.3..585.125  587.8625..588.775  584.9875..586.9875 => -0.02 nm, 52.1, 48.7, 50.9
